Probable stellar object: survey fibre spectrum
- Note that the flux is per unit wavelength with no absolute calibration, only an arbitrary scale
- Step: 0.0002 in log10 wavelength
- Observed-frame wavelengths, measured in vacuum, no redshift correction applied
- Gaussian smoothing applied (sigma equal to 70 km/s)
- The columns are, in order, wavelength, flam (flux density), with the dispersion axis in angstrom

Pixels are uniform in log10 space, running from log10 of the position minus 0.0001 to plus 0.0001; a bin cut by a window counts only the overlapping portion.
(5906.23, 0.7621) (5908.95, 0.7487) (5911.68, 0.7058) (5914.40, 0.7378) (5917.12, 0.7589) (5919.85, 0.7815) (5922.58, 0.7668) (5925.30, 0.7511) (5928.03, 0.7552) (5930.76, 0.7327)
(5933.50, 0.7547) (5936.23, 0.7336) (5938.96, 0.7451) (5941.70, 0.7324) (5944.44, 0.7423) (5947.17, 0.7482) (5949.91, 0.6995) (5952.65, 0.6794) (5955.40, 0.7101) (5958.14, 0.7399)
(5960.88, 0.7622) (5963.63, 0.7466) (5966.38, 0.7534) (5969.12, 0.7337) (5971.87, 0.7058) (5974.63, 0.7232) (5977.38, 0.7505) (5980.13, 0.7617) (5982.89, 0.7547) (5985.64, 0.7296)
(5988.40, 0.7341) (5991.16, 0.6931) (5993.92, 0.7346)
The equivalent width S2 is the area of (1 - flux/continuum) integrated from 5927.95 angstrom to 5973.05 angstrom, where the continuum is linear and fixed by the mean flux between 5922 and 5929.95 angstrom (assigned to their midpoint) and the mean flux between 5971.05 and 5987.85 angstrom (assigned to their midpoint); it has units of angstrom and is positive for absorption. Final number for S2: 0.9 angstrom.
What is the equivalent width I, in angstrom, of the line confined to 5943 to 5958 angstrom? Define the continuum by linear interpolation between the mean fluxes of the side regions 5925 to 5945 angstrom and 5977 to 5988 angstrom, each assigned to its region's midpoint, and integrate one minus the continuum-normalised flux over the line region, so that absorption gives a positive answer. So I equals 0.5 angstrom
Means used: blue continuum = 0.743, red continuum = 0.748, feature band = 0.718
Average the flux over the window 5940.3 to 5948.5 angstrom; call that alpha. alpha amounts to 0.741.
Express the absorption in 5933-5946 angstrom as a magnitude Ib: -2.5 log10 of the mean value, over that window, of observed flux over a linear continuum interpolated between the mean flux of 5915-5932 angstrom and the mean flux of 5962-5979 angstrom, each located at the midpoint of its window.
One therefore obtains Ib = 0.01 mag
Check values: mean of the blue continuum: 0.757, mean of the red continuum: 0.736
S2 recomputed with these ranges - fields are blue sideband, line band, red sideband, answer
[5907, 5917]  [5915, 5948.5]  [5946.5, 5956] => -1.4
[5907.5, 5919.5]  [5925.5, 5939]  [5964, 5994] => -0.1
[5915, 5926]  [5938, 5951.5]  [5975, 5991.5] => 0.4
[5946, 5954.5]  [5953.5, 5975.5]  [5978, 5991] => -0.4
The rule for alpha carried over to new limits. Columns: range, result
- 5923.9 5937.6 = 0.746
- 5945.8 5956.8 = 0.71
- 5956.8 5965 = 0.75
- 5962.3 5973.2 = 0.735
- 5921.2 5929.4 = 0.758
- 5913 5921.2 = 0.759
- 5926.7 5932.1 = 0.744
